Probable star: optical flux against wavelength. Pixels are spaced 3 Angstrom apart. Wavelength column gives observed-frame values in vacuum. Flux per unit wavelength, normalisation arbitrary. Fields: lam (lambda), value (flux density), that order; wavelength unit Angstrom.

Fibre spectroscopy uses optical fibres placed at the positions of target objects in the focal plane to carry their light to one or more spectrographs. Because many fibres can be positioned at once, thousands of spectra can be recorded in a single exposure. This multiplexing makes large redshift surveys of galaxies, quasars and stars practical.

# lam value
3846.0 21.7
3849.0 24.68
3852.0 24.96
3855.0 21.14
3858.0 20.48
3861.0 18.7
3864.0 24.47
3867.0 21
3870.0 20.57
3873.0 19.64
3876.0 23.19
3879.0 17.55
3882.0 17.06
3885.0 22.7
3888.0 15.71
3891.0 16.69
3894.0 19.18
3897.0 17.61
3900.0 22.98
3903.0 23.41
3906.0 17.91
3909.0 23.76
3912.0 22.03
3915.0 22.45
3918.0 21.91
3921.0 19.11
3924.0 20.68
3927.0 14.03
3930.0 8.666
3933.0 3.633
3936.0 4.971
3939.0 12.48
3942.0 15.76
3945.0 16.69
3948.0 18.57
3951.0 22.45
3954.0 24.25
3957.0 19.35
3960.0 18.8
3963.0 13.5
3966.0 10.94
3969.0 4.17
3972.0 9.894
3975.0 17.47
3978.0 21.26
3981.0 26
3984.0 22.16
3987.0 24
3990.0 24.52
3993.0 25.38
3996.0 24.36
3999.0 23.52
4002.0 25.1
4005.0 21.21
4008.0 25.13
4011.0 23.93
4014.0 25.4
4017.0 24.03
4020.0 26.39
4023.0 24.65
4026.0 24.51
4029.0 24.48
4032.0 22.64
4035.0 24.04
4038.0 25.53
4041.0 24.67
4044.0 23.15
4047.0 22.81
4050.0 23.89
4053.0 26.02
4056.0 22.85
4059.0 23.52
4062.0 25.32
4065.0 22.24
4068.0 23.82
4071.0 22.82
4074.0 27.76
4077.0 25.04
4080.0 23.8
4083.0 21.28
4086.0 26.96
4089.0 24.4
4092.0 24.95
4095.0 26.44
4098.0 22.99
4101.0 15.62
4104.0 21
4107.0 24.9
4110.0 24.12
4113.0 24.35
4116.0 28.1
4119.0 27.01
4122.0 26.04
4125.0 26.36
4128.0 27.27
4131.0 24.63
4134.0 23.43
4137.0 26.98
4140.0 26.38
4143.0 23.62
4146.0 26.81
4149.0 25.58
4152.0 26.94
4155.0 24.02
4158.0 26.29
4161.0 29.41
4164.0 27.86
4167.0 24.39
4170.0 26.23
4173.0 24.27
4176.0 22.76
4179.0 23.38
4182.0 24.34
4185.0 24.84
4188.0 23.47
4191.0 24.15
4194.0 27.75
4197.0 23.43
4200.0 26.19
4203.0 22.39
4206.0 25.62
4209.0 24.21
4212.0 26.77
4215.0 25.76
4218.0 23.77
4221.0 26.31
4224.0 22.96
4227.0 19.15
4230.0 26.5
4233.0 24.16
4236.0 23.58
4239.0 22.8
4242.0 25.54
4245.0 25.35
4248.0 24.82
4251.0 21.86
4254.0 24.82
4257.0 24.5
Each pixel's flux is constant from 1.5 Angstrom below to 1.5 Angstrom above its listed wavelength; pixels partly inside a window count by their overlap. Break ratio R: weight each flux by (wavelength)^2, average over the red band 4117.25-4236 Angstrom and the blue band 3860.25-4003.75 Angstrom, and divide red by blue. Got 1.51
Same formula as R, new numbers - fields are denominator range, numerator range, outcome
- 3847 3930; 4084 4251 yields 1.41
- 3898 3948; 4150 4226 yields 1.69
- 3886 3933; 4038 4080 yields 1.40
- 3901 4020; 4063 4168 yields 1.41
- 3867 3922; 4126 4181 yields 1.44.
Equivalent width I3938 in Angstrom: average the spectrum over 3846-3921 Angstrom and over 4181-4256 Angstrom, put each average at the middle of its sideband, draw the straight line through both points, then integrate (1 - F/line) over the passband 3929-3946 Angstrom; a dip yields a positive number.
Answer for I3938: 8.9 Angstrom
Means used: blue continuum 20.8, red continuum 24.4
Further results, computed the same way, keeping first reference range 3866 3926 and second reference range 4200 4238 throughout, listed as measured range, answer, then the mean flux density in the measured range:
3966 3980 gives 5.1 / 13.4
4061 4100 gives -3.1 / 24.3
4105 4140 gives -4.0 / 25.7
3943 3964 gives 1.8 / 19.1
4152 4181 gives -2.2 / 25.5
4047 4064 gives -1.4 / 24.1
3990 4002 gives -1.7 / 24.5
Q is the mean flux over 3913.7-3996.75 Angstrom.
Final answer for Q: 17.3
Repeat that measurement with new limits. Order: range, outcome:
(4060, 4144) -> 24.6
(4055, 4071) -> 23.5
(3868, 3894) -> 19.2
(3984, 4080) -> 24.2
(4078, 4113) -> 23.4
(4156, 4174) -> 26.4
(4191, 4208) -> 25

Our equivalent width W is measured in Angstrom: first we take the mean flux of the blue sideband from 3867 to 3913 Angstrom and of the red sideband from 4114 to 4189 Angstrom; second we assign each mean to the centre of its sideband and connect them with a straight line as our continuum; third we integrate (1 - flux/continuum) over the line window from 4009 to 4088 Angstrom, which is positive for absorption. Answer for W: -3.0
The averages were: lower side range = 20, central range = 24.3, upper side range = 25.6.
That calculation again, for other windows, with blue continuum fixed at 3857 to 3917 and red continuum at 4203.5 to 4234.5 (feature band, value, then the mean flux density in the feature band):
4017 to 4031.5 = -1.8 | 24.7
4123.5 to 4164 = -4.3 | 26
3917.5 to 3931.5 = 2.9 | 16.5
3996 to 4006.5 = -0.8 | 23.4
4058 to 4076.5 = -1.4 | 24.3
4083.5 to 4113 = -0.6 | 23.5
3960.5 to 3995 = 5.3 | 18.2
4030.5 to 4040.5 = -0.9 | 24.1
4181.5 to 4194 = -0.3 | 24.6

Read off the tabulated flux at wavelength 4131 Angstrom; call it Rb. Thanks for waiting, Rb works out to 24.63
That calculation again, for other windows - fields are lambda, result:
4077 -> 25.04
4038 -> 25.53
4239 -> 22.8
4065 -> 22.24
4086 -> 26.96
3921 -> 19.11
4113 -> 24.35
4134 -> 23.43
